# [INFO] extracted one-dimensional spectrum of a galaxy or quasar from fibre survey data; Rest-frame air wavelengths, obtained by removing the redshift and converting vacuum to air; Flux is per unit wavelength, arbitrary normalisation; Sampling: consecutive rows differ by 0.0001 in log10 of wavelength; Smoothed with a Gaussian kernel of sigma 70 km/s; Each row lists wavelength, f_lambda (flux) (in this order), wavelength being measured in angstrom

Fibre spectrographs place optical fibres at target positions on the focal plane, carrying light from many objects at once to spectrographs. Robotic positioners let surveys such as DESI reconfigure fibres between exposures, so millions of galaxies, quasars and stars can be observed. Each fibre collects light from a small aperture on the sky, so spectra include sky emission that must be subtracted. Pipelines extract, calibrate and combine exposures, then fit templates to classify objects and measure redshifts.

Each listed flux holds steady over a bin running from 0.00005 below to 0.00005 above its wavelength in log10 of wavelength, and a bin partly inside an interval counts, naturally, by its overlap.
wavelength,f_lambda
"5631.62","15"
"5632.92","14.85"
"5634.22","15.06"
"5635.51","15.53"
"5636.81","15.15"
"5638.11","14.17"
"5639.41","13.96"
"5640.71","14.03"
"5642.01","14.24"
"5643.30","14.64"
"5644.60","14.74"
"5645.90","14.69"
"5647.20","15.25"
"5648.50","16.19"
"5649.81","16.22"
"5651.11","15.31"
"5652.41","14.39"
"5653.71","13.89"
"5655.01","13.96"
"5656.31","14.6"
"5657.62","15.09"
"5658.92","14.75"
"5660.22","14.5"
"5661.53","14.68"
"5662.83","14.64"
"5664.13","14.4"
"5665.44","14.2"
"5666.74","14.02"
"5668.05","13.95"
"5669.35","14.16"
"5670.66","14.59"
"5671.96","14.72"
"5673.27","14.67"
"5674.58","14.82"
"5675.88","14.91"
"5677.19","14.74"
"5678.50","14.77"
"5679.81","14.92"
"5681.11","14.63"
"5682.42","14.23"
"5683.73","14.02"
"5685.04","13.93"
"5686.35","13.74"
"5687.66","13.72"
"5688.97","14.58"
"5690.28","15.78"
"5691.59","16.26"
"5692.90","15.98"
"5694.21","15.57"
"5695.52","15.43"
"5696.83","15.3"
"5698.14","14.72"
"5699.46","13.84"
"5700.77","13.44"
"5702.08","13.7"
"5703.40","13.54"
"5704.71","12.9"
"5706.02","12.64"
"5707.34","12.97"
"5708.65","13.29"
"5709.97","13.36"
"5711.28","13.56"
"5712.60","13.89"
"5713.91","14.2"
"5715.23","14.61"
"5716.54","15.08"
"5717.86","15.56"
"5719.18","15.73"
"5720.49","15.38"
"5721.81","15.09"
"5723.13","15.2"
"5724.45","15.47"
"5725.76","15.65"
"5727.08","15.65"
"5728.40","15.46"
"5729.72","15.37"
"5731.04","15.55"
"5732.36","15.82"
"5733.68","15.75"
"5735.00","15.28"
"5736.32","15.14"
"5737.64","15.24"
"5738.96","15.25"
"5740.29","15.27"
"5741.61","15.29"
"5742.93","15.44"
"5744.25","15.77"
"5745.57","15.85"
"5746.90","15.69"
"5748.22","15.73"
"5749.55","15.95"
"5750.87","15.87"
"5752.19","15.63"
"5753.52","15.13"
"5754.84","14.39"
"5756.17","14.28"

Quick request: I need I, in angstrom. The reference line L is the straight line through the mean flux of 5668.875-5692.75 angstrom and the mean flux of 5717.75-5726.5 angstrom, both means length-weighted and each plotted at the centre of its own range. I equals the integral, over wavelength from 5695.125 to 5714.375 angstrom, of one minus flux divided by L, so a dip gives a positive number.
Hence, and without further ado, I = 1.7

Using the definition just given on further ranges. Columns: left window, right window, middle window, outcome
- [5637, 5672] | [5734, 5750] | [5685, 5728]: 1.6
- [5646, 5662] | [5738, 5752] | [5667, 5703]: 1.2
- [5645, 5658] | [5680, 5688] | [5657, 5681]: -0.2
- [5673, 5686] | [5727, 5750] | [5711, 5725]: 0.2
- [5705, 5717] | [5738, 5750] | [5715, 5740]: -1.3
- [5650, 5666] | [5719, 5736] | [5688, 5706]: 0.6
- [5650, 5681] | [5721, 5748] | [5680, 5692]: 0.3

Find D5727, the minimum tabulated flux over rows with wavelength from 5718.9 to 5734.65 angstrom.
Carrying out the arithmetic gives 15.09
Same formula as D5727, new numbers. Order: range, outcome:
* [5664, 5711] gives 12.64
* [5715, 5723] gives 14.61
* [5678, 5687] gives 13.74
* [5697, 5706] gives 12.9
